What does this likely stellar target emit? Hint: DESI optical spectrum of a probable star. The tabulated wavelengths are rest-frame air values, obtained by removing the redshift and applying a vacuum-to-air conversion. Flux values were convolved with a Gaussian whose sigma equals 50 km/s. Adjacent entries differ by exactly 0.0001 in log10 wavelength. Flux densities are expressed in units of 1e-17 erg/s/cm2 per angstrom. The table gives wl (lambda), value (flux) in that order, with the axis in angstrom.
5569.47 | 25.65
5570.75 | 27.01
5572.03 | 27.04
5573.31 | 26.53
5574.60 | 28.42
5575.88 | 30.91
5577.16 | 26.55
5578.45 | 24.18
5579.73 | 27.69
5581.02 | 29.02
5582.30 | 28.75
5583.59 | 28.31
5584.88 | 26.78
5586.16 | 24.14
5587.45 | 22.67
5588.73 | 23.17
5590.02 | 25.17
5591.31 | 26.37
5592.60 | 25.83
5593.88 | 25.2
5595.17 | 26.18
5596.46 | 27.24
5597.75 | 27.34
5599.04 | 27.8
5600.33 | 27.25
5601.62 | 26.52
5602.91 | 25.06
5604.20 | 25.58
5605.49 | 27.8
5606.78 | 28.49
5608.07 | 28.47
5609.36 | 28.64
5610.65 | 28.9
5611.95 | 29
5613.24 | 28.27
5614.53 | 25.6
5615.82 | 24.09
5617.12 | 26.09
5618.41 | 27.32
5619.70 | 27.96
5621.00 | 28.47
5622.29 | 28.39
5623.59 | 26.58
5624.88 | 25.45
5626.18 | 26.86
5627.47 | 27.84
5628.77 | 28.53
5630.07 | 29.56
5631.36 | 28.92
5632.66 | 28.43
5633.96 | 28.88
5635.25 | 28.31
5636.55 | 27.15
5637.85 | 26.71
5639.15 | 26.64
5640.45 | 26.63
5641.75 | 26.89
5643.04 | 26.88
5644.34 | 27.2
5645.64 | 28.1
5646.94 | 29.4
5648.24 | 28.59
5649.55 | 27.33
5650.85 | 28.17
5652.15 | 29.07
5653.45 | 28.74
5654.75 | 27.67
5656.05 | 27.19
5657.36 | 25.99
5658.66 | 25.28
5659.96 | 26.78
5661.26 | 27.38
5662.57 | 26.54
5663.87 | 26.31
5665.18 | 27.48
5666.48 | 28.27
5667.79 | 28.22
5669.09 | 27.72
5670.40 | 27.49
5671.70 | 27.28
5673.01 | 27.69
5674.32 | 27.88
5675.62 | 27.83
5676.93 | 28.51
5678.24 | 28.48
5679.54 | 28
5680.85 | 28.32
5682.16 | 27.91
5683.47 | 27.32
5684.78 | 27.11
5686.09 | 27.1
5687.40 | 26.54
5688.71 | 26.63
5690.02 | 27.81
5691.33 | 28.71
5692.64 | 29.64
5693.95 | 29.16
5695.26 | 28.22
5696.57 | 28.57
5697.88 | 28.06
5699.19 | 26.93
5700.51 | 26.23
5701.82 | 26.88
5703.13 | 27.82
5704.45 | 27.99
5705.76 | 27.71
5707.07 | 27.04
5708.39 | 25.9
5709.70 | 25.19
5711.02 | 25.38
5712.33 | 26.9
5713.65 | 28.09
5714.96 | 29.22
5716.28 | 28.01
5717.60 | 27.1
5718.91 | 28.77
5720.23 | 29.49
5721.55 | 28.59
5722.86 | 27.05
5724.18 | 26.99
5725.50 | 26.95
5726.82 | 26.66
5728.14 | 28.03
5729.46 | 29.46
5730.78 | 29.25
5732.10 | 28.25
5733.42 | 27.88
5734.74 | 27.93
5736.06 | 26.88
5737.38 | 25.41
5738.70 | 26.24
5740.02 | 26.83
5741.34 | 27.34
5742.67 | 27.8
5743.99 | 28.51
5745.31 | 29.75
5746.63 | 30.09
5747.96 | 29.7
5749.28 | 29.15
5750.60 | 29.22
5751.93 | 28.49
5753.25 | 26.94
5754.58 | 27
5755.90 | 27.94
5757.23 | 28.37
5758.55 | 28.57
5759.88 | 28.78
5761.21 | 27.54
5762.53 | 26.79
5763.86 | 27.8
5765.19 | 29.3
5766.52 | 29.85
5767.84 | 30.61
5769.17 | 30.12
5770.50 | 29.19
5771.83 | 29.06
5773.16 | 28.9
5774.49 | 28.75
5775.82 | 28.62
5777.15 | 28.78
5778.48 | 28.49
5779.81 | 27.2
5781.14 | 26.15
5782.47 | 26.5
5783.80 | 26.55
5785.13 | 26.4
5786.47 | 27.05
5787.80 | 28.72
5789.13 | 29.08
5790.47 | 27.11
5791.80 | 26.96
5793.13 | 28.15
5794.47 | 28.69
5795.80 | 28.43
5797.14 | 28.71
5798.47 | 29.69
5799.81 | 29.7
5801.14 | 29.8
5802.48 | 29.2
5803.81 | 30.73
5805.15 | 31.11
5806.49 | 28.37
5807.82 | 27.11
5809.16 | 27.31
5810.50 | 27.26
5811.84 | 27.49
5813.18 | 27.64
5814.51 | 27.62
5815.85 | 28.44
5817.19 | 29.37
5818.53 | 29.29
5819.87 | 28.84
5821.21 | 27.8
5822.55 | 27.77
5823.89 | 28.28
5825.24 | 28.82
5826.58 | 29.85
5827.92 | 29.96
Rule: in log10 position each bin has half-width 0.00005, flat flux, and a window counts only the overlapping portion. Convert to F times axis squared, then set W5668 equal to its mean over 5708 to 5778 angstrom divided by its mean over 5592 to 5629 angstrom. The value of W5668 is 1.09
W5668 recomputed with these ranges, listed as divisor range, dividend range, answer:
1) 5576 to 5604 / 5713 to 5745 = 1.11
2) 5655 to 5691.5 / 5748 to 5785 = 1.07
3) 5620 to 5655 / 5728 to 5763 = 1.05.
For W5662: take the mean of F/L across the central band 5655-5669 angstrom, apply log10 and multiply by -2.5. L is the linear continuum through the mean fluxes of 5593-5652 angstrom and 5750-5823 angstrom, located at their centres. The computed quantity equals 0.03 mag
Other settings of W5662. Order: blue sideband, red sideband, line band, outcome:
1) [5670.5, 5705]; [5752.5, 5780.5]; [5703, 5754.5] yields 0.01 mag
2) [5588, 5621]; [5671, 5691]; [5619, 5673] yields -0.01 mag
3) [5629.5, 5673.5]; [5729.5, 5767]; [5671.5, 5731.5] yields 0.01 mag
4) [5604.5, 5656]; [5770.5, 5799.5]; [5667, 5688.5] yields 0.01 mag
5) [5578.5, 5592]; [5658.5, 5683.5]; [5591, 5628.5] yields -0.02 mag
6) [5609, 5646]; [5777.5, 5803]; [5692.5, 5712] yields 0.02 mag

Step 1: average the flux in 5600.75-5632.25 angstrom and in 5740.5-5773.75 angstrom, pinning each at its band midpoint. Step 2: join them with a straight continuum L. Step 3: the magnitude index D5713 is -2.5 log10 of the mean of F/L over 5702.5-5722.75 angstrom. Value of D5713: 0.03 mag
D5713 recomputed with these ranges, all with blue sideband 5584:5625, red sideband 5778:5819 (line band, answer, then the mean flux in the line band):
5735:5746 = 0.01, 27.4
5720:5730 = -0.01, 27.8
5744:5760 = -0.03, 28.7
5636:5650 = -0.02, 27.4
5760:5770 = -0.04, 28.9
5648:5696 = -0.02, 27.7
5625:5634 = -0.05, 28.2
